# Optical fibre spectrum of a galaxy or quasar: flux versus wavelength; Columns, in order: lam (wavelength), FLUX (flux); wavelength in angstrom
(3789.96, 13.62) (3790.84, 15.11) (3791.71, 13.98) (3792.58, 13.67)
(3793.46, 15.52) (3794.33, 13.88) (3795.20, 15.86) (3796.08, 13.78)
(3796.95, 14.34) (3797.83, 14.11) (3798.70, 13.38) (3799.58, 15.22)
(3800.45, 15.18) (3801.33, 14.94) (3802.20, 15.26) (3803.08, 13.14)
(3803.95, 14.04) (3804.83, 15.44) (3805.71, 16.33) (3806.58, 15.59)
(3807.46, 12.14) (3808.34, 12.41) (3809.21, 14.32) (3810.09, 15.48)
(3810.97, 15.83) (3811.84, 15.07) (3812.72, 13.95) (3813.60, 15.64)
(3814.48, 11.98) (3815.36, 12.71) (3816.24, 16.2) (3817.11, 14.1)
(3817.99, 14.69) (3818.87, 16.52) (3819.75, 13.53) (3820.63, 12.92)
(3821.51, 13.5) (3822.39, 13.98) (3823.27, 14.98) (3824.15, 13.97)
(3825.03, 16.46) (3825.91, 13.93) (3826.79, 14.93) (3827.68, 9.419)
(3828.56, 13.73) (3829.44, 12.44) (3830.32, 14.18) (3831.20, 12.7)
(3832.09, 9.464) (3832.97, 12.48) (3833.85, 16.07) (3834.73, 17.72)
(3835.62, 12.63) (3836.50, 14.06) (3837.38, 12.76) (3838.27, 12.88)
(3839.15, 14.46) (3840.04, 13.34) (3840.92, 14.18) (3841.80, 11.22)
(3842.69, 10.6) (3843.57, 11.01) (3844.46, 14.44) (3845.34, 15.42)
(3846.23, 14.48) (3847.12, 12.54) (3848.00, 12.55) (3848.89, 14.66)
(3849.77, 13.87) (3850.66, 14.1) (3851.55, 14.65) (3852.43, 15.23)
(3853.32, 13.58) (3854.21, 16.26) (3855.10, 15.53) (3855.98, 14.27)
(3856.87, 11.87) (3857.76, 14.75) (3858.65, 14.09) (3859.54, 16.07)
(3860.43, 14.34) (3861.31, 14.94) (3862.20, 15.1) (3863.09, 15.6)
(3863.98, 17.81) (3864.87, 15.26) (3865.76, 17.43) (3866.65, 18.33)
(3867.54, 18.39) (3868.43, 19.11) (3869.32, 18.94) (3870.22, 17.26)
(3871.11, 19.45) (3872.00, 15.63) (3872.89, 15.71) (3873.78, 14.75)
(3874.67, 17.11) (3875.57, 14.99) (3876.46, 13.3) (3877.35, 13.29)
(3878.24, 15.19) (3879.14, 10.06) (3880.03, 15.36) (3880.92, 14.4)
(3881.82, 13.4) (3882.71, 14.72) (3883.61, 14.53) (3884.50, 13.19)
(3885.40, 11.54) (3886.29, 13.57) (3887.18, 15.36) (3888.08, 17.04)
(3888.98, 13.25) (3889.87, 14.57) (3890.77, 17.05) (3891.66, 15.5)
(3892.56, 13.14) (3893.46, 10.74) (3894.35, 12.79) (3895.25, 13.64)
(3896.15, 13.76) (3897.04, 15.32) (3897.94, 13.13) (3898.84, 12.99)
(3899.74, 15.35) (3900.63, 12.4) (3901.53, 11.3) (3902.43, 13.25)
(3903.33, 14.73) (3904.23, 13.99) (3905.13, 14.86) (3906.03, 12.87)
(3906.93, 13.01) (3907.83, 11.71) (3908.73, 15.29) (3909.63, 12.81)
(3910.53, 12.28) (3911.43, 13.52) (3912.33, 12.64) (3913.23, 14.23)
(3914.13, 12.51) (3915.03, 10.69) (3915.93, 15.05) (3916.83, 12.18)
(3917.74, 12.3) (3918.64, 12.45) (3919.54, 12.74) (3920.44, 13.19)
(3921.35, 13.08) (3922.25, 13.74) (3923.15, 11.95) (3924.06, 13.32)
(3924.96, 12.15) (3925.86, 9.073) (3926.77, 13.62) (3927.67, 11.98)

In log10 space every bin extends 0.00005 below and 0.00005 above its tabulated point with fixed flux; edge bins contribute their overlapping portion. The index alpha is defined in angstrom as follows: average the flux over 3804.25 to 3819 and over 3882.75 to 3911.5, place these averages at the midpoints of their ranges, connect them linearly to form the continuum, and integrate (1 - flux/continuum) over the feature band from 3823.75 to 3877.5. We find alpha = -1.6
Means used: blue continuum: 14.6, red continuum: 13.7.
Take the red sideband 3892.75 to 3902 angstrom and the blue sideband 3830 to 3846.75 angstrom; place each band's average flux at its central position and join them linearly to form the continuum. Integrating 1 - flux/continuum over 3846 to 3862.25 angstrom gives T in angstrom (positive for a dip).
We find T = -1.27 angstrom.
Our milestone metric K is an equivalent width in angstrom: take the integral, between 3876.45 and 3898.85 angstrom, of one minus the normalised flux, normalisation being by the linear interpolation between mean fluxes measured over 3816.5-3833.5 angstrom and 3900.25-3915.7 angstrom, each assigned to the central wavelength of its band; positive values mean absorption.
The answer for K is -1.2 angstrom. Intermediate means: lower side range 13.6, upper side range 13.1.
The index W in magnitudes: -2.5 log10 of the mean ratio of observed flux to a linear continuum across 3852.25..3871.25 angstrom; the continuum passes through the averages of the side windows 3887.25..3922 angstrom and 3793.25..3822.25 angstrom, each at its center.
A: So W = -0.15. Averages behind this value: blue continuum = 14.4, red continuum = 13.5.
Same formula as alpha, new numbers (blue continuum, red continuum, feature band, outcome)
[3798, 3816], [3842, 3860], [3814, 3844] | 1.41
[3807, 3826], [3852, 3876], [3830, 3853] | 2.52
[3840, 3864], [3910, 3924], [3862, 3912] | -4.32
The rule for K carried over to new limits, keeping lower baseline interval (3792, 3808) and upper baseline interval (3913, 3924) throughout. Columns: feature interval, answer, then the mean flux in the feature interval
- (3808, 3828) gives 0.05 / 14.2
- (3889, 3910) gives -0.89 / 13.7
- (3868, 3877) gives -2.06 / 16.6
